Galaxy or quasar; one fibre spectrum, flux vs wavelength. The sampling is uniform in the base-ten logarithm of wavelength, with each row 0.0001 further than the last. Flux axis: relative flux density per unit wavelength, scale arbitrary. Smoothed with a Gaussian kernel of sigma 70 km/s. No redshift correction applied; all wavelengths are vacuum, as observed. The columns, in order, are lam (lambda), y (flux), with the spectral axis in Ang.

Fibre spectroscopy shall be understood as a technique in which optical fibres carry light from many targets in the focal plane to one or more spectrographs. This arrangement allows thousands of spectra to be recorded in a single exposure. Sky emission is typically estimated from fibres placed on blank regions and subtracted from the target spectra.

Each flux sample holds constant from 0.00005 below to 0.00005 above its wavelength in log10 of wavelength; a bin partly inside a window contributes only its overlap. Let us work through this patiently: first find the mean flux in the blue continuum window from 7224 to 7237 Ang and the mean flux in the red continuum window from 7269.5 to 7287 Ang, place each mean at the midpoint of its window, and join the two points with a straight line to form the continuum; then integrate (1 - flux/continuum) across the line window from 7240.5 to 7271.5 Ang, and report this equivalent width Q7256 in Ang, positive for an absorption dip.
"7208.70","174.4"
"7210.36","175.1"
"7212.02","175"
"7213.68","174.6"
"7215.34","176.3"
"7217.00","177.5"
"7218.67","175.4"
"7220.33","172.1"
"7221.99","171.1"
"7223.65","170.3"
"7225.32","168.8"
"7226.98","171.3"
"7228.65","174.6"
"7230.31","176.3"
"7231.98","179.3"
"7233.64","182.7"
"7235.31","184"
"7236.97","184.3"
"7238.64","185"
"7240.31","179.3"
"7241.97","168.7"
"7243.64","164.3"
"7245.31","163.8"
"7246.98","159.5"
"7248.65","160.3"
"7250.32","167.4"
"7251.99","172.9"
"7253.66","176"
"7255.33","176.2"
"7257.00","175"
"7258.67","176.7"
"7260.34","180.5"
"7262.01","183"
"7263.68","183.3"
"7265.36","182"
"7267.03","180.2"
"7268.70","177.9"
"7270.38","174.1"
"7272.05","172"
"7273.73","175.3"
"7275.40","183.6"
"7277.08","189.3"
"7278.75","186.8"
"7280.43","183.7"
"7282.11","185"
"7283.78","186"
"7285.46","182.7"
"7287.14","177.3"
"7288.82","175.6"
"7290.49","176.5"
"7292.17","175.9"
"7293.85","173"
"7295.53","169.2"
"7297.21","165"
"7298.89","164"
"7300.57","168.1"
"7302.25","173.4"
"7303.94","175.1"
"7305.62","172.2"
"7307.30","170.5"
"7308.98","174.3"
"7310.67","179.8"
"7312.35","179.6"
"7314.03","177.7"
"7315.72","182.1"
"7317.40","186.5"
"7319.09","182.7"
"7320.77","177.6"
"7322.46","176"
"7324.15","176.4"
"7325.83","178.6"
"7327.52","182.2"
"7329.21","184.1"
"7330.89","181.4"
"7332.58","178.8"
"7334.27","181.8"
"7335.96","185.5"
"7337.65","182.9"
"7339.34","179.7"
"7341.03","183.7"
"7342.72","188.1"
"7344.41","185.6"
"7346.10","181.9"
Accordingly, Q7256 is 1.02 Ang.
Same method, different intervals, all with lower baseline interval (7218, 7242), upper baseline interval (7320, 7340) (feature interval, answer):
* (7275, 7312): 0.5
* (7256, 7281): -0.3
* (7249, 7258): 0.2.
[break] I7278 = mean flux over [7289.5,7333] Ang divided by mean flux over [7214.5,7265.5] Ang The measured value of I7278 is 1.01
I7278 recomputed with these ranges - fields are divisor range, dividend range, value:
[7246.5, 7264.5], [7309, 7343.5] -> 1.04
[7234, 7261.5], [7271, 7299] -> 1.03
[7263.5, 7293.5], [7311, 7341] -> 1.00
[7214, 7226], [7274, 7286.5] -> 1.07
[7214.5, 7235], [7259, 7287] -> 1.04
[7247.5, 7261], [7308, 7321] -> 1.04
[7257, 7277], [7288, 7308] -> 0.96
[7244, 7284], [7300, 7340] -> 1.01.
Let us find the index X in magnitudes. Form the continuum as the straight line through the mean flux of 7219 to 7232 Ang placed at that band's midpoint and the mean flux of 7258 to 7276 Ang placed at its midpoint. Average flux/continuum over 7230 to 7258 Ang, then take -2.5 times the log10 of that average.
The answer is 0.010 mag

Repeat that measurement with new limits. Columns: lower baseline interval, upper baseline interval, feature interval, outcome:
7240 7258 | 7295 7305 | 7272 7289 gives -0.081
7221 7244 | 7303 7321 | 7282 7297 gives 0.002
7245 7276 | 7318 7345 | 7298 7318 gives 0.026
